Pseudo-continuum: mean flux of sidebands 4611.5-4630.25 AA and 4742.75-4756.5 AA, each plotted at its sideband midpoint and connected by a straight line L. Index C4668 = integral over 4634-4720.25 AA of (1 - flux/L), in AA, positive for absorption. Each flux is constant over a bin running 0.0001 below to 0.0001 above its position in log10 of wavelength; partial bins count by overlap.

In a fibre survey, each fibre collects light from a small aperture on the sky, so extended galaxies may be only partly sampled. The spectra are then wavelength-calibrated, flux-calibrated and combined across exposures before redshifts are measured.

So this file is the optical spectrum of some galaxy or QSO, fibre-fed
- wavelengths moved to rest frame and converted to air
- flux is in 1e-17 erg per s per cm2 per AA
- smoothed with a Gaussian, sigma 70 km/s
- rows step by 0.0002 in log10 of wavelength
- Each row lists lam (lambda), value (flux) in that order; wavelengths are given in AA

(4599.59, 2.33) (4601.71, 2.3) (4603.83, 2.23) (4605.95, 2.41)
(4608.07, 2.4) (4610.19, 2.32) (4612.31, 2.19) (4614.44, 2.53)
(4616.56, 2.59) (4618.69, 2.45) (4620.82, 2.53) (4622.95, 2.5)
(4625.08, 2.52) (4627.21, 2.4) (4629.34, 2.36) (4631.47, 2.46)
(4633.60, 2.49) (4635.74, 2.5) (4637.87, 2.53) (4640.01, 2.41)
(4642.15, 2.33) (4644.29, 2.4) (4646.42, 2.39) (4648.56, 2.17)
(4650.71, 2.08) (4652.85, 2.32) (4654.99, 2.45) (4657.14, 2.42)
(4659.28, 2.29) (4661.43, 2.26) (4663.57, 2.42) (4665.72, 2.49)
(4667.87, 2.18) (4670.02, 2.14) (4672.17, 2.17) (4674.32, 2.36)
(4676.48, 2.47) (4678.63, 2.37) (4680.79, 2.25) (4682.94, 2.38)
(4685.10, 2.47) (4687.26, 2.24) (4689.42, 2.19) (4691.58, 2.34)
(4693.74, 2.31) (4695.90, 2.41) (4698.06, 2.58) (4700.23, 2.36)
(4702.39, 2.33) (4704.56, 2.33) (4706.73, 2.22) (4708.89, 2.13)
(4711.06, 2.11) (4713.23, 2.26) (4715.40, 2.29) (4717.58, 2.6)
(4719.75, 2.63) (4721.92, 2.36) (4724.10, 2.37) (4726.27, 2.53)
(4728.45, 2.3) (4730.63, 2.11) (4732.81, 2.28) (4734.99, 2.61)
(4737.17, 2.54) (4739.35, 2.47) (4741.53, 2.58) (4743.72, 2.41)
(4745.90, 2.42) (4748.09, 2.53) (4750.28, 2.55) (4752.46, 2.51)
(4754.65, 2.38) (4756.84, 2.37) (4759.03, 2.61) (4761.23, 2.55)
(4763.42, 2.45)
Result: 4.21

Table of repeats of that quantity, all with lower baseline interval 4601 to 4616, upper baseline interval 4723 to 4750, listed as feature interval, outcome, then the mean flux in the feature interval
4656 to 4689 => 0.9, 2.32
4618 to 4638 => -0.9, 2.47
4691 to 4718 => 1.0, 2.32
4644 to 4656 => 0.4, 2.3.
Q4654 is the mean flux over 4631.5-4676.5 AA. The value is 2.35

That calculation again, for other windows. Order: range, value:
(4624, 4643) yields 2.45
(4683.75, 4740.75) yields 2.36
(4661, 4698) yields 2.33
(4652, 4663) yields 2.35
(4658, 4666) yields 2.36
